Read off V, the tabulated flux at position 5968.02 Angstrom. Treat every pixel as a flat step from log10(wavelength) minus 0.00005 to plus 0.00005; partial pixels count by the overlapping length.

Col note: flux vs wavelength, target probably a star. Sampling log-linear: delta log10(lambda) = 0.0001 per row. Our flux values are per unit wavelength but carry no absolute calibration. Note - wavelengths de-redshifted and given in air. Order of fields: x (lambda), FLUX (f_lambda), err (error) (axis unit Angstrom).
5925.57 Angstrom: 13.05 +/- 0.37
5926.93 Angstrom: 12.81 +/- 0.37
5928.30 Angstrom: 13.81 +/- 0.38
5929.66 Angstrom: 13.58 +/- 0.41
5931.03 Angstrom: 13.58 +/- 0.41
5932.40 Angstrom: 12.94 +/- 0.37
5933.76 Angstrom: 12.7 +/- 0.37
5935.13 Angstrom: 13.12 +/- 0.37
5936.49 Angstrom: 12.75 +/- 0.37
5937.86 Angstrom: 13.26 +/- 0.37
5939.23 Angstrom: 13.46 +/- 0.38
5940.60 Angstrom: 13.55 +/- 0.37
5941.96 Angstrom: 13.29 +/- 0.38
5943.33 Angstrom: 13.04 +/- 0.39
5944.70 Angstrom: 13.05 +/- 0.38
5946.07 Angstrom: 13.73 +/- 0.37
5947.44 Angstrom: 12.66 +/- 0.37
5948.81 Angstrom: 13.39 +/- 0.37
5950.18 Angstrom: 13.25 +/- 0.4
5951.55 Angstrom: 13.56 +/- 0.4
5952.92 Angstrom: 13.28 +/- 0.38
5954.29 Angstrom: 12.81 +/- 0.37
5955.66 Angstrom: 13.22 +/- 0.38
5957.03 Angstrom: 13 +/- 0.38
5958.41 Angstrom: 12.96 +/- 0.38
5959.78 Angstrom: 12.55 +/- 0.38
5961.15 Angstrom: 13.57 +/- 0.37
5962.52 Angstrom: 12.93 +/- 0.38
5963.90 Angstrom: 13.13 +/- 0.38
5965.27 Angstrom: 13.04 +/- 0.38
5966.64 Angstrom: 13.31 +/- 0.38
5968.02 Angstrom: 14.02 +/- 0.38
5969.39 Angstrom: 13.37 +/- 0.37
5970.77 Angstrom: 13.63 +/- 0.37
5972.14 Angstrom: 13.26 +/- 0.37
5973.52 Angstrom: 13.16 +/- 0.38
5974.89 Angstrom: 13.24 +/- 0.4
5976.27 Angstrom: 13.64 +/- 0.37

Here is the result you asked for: 14.02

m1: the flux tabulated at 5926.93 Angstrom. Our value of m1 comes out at 12.81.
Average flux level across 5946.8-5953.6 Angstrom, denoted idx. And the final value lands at 13.2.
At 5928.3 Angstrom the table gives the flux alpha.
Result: 13.81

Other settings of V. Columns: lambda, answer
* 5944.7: 13.05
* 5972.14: 13.26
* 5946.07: 13.73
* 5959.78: 12.55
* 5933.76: 12.7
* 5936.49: 12.75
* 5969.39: 13.37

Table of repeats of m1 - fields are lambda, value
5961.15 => 13.57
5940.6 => 13.55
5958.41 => 12.96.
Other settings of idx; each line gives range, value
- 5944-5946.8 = 13.4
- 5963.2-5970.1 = 13.4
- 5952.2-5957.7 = 13.1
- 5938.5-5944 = 13.3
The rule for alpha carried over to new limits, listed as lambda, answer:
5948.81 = 13.39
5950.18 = 13.25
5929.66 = 13.58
